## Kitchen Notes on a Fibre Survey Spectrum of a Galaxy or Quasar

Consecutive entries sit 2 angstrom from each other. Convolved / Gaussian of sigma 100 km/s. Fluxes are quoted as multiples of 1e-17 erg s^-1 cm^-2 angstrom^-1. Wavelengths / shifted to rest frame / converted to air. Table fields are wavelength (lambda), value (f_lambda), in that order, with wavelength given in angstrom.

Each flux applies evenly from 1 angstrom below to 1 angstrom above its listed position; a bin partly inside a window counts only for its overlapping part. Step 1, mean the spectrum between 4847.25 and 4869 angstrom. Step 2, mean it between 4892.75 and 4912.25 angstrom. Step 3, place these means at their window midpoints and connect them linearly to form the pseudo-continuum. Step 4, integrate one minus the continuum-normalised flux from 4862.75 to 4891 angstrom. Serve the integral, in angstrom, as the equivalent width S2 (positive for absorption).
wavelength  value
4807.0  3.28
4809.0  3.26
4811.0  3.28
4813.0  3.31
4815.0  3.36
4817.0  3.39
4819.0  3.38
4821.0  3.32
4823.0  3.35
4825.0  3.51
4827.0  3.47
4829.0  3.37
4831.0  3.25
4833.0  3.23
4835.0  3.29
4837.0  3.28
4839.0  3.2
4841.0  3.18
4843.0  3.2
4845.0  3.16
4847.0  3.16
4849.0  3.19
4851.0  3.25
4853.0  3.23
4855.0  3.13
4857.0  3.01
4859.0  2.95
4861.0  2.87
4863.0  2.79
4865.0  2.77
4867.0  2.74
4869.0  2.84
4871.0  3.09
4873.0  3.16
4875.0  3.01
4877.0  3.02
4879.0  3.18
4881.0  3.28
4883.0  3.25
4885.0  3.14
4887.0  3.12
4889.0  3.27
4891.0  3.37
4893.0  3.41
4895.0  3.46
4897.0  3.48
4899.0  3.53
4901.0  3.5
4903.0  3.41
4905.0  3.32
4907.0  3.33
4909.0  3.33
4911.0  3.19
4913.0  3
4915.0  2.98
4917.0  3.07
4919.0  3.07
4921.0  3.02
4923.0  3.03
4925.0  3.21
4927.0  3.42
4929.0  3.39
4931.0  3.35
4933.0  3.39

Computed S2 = 0.9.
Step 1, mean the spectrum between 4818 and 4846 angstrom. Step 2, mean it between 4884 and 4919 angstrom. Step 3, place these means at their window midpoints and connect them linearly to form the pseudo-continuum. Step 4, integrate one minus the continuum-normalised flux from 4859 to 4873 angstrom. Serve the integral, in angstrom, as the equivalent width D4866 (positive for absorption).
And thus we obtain 1.75 angstrom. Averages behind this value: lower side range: 3.3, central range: 2.88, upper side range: 3.28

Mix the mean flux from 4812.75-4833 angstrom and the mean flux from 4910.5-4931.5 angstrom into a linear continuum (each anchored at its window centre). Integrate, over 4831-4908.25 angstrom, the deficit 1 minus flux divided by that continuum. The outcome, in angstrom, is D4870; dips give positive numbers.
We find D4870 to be 1.9 angstrom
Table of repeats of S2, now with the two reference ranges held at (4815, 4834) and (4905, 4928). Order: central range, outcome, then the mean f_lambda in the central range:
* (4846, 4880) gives 2.64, 3.02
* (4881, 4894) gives -0.16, 3.26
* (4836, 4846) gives 0.37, 3.2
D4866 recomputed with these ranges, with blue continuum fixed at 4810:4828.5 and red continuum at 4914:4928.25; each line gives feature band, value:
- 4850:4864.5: 1.1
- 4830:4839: 0.2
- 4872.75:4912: -1.2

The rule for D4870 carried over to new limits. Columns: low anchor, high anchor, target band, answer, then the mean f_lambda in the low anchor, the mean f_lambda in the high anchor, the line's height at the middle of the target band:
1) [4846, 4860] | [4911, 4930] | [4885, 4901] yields -1.21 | 3.13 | 3.14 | 3.13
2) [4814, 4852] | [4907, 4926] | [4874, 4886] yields 0.16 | 3.29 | 3.11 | 3.19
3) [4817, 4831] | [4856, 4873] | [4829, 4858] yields -0.48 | 3.39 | 2.9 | 3.15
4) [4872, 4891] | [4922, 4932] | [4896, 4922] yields -0.11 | 3.17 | 3.28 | 3.24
